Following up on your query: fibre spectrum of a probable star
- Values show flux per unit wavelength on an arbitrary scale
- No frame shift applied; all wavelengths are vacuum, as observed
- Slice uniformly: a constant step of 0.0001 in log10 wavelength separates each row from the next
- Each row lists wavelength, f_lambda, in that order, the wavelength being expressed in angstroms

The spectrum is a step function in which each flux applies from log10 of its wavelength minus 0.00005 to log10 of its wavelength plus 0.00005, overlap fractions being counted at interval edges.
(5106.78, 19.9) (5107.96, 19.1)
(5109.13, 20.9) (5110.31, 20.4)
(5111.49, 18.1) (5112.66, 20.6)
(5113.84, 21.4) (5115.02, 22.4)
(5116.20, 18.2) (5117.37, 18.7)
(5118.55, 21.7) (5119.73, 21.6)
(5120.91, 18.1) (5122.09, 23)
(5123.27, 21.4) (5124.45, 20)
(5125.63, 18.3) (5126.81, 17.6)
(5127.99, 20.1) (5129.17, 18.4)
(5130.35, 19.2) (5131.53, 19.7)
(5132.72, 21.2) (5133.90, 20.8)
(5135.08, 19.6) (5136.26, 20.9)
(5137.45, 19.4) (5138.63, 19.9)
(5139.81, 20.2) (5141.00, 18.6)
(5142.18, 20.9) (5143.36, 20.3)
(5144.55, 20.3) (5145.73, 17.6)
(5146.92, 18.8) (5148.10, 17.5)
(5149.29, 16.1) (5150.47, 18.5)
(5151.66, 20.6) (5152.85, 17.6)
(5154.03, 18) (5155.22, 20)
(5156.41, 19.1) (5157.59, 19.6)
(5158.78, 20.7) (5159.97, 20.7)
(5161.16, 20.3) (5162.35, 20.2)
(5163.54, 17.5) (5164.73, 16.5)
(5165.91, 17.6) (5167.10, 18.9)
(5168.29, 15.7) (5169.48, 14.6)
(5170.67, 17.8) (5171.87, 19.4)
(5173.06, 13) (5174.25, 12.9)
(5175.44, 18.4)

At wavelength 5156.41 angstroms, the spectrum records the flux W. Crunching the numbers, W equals 19.1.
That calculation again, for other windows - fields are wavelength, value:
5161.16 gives 20.3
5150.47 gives 18.5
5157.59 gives 19.6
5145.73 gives 17.6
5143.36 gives 20.3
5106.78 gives 19.9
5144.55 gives 20.3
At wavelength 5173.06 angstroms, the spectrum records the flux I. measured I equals 13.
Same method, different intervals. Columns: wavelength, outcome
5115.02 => 22.4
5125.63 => 18.3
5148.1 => 17.5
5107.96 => 19.1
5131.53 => 19.7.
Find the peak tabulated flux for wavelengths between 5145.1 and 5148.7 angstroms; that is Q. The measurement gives 18.8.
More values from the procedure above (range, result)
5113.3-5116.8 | 22.4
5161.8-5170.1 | 20.2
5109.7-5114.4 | 21.4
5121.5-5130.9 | 23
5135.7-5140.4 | 20.9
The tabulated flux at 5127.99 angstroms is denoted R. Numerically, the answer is 20.1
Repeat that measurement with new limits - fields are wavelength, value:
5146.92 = 18.8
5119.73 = 21.6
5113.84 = 21.4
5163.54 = 17.5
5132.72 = 21.2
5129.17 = 18.4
